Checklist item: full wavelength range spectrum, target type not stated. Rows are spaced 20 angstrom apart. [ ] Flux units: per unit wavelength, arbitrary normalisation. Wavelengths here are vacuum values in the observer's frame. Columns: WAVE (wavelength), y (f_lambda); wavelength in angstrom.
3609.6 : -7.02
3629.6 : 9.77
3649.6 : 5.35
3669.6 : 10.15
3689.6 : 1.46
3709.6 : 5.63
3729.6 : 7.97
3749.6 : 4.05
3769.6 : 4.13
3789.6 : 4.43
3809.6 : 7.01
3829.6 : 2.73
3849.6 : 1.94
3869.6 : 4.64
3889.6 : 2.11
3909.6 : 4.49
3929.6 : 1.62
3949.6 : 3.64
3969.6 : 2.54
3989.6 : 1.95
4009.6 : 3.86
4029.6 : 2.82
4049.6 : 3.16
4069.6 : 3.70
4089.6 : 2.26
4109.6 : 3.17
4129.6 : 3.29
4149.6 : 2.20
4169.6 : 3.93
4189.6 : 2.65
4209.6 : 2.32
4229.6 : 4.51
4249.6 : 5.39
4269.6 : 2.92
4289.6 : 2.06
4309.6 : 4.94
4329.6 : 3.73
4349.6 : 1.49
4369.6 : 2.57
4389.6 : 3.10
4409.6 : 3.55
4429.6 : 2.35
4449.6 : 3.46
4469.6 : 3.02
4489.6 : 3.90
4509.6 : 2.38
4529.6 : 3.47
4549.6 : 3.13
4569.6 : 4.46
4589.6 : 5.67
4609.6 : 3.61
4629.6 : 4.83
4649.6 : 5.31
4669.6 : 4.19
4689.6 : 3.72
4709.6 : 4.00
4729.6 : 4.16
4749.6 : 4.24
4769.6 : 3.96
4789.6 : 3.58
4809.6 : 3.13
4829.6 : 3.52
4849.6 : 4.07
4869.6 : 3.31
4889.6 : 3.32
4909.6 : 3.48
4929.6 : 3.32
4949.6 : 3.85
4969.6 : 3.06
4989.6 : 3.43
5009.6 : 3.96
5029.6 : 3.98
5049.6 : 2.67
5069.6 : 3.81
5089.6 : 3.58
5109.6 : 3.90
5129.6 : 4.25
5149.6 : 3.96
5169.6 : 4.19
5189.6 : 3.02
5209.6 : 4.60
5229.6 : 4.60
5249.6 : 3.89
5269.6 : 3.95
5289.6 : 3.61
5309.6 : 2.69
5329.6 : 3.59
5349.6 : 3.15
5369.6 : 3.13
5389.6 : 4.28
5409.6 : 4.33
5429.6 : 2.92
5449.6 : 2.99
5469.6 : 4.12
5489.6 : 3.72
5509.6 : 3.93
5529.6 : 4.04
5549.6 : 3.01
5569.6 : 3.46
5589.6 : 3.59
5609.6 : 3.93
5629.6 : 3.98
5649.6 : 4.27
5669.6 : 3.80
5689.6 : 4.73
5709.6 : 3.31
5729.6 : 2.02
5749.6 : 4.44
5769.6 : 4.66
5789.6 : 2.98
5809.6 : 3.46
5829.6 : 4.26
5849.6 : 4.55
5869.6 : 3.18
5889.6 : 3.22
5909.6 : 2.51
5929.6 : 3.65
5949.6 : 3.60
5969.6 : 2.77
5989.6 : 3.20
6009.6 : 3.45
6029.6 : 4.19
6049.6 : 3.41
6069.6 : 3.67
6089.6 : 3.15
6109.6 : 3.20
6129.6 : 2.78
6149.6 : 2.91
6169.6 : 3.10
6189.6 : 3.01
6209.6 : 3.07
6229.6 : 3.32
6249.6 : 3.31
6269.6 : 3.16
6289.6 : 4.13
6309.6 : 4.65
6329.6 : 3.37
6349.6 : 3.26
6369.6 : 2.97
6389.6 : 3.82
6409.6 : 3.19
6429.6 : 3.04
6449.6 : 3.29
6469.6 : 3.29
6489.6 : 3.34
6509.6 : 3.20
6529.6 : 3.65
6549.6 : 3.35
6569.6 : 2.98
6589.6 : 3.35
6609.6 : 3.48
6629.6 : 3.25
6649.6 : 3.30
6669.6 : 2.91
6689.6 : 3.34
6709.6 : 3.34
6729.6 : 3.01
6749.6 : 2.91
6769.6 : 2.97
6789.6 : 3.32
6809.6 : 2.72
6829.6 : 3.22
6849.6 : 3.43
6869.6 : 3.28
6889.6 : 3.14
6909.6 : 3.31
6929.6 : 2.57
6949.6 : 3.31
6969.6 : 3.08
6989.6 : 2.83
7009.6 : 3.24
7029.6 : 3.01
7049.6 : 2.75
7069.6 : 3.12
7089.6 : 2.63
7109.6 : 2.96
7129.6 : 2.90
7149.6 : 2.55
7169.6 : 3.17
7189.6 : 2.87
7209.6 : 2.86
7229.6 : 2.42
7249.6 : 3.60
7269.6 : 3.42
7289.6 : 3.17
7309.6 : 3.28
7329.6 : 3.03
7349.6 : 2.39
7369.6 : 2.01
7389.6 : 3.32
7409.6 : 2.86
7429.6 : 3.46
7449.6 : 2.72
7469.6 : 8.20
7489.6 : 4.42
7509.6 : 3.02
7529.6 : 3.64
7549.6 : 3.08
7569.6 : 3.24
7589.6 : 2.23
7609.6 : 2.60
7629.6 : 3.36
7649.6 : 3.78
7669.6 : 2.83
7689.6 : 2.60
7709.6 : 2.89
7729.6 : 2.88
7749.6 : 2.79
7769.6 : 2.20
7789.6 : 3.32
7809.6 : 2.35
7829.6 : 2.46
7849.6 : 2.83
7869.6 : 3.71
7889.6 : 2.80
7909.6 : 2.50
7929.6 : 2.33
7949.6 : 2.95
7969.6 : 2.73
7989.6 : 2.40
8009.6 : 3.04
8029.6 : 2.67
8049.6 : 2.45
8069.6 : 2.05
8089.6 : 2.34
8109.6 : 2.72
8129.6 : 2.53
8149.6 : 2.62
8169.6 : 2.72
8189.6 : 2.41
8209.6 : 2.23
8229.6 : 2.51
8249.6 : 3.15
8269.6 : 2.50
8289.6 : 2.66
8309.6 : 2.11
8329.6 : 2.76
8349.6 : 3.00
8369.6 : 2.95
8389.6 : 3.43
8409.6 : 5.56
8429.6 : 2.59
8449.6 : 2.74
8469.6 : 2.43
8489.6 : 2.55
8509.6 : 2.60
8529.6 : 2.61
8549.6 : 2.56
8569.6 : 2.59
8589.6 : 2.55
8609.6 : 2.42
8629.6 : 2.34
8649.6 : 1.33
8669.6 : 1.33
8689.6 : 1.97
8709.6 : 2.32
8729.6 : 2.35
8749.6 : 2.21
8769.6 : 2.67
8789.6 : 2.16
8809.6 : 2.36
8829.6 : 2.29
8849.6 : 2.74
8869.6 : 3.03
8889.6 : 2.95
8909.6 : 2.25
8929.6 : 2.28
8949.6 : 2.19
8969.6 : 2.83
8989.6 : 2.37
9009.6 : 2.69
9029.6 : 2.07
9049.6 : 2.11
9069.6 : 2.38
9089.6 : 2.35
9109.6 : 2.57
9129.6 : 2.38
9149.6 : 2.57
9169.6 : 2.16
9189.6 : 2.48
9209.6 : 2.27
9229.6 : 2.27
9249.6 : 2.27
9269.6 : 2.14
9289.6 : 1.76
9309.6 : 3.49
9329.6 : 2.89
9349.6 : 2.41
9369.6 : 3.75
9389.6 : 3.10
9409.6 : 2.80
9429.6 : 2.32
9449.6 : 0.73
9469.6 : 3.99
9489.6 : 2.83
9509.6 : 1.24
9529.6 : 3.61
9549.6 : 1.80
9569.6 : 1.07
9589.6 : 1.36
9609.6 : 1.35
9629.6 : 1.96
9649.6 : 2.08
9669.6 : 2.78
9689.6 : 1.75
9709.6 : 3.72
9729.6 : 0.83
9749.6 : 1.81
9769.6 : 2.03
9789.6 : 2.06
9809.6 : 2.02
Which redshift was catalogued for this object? 0.137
